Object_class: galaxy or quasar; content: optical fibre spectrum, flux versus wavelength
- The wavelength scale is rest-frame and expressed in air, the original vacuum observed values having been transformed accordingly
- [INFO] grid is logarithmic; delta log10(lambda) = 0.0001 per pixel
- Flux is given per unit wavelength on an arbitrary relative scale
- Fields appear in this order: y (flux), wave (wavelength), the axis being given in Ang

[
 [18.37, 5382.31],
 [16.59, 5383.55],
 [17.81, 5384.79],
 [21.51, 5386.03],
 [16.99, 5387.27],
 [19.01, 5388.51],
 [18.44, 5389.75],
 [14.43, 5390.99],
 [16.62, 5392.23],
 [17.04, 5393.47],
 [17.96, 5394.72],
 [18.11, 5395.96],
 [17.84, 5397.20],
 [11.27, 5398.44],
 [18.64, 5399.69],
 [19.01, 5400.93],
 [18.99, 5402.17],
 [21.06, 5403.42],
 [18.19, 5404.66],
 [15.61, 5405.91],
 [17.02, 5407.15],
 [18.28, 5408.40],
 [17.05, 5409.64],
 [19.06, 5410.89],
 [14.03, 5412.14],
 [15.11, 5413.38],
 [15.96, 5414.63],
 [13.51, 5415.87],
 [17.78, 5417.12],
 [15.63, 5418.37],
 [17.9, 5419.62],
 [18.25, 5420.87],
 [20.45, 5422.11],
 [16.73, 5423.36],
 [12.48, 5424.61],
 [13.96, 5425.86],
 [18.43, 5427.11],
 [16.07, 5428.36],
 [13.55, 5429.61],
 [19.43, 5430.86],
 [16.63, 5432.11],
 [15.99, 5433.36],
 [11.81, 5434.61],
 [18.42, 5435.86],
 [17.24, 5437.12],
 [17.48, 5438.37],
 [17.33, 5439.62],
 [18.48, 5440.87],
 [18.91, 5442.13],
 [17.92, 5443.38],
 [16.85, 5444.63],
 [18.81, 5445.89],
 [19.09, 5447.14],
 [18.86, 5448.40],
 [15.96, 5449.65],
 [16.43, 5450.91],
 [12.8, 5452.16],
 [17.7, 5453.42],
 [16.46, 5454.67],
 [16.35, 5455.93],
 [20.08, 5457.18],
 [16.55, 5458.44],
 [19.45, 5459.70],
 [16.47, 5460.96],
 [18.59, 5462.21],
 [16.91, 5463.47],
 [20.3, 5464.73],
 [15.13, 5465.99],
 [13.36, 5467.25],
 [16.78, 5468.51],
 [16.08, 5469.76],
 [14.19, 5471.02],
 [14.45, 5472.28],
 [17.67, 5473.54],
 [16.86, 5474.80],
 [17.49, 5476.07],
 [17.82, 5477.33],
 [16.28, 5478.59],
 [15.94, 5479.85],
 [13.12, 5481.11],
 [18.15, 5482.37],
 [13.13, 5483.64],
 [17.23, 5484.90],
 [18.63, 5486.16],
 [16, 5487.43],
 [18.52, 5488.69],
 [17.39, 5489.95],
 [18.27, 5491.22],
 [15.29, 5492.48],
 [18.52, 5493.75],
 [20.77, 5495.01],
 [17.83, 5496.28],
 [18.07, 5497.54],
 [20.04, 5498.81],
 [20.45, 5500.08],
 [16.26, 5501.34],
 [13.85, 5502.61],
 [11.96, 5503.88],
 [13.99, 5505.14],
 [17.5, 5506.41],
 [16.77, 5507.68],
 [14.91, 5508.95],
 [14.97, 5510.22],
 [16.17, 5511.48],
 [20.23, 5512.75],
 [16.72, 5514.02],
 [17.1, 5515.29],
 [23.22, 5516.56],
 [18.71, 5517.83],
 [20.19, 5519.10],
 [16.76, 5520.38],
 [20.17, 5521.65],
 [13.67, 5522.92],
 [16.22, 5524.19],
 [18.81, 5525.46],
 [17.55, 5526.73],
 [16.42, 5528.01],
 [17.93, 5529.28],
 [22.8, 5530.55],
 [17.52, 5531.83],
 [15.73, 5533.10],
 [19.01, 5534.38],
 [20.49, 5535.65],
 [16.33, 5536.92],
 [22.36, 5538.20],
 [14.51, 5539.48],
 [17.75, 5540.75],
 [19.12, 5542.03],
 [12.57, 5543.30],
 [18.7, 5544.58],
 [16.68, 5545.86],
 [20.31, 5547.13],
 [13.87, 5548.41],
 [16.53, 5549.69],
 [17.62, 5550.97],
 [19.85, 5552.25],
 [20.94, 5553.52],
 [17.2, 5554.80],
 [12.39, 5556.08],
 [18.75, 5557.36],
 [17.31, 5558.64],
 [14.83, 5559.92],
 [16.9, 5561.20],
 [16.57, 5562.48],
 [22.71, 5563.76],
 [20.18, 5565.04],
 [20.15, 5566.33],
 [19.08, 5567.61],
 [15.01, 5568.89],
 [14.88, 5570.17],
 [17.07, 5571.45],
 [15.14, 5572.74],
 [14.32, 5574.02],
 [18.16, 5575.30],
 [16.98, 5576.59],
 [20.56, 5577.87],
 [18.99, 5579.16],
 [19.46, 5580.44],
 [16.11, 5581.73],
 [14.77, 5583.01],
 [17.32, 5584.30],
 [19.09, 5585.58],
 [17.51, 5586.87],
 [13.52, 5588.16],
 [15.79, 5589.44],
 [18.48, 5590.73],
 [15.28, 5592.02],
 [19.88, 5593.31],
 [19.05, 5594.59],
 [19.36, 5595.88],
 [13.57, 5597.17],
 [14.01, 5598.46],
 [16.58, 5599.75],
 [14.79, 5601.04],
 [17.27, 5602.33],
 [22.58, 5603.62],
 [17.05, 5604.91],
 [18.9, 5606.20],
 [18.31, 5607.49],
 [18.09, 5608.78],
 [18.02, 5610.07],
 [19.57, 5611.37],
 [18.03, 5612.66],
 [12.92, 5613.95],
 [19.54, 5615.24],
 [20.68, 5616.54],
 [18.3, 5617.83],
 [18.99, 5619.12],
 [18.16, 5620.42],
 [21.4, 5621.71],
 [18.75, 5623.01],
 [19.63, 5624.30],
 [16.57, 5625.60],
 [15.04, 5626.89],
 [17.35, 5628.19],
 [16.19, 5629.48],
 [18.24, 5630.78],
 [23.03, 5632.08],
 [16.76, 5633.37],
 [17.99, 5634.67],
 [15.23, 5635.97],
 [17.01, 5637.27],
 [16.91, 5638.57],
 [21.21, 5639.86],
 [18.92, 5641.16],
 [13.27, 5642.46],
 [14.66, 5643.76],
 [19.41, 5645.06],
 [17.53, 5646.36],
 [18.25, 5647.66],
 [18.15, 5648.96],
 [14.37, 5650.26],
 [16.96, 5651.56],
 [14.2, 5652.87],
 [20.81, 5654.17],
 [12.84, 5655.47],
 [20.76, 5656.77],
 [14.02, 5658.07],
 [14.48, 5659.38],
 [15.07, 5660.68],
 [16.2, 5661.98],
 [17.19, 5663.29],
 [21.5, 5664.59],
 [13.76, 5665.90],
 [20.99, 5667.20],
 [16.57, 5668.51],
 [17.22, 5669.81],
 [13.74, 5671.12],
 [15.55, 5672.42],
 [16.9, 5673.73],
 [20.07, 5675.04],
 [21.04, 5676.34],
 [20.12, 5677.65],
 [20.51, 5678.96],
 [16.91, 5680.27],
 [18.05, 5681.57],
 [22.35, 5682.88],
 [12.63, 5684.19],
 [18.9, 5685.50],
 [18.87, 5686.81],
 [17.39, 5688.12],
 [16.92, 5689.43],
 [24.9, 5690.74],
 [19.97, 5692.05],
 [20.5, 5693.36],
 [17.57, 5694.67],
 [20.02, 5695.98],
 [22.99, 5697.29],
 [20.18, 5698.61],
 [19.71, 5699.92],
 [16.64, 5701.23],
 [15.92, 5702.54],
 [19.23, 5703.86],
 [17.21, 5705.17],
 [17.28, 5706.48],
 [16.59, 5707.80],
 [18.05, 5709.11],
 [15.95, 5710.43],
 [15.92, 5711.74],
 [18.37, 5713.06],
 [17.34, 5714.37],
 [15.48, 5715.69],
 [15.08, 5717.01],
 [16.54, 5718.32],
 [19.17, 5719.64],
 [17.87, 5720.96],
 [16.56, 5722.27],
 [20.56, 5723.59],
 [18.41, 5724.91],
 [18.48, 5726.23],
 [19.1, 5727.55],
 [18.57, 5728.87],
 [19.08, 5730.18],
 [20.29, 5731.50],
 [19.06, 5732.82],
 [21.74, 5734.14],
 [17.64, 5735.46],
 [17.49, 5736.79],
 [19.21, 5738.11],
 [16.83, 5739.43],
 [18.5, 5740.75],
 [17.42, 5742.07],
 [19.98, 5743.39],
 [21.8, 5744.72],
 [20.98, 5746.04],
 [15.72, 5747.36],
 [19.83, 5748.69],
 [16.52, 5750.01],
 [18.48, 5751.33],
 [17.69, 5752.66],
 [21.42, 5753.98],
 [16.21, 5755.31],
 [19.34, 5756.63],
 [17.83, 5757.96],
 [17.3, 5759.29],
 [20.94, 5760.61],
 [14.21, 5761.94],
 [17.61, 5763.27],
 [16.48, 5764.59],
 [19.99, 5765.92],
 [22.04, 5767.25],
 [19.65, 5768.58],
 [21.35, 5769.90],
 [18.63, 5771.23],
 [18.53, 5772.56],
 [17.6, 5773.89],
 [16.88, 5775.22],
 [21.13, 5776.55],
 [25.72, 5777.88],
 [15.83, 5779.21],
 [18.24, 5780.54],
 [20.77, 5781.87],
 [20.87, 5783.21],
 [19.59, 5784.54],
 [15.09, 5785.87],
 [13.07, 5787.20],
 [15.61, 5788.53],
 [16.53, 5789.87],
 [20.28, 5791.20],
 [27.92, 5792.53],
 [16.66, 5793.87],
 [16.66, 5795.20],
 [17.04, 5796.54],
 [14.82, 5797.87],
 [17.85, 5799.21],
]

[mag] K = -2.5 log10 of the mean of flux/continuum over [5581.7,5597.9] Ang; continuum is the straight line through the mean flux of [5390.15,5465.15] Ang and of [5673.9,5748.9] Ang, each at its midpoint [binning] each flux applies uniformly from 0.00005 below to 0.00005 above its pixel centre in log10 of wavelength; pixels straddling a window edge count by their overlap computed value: 0.06 mag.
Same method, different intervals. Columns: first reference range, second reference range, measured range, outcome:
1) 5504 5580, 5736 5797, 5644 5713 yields 0.022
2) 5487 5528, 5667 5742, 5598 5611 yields 0.012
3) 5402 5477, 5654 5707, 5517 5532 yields -0.050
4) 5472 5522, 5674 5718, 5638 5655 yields 0.053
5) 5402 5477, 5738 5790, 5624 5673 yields 0.058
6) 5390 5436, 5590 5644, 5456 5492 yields 0.014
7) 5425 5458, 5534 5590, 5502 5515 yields 0.096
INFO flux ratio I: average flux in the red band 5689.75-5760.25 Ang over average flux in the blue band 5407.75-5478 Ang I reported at 1.1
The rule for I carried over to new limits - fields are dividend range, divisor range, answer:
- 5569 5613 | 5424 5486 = 1.04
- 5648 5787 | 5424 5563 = 1.07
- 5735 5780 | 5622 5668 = 1.09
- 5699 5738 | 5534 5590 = 1.03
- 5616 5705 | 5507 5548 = 1.01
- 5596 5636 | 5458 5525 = 1.05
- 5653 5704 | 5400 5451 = 1.06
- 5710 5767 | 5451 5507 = 1.09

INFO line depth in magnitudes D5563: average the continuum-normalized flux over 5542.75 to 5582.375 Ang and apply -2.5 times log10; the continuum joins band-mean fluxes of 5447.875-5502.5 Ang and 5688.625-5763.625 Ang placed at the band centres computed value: 0.00 mag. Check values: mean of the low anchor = 17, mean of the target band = 17.4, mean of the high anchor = 18.4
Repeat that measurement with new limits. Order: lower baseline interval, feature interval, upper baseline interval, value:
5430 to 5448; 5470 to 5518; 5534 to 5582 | 0.04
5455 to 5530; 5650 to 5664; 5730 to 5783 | 0.13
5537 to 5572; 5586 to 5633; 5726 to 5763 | 0.00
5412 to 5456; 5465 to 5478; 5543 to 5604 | 0.05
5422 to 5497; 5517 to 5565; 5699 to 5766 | -0.03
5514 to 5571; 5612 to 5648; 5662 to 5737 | 0.01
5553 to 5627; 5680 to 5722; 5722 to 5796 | 0.01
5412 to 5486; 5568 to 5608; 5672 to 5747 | 0.03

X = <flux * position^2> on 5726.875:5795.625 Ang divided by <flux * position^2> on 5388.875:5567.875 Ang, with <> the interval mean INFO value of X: 1.21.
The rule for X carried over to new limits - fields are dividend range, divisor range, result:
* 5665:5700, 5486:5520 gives 1.14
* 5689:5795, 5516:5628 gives 1.12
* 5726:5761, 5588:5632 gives 1.11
